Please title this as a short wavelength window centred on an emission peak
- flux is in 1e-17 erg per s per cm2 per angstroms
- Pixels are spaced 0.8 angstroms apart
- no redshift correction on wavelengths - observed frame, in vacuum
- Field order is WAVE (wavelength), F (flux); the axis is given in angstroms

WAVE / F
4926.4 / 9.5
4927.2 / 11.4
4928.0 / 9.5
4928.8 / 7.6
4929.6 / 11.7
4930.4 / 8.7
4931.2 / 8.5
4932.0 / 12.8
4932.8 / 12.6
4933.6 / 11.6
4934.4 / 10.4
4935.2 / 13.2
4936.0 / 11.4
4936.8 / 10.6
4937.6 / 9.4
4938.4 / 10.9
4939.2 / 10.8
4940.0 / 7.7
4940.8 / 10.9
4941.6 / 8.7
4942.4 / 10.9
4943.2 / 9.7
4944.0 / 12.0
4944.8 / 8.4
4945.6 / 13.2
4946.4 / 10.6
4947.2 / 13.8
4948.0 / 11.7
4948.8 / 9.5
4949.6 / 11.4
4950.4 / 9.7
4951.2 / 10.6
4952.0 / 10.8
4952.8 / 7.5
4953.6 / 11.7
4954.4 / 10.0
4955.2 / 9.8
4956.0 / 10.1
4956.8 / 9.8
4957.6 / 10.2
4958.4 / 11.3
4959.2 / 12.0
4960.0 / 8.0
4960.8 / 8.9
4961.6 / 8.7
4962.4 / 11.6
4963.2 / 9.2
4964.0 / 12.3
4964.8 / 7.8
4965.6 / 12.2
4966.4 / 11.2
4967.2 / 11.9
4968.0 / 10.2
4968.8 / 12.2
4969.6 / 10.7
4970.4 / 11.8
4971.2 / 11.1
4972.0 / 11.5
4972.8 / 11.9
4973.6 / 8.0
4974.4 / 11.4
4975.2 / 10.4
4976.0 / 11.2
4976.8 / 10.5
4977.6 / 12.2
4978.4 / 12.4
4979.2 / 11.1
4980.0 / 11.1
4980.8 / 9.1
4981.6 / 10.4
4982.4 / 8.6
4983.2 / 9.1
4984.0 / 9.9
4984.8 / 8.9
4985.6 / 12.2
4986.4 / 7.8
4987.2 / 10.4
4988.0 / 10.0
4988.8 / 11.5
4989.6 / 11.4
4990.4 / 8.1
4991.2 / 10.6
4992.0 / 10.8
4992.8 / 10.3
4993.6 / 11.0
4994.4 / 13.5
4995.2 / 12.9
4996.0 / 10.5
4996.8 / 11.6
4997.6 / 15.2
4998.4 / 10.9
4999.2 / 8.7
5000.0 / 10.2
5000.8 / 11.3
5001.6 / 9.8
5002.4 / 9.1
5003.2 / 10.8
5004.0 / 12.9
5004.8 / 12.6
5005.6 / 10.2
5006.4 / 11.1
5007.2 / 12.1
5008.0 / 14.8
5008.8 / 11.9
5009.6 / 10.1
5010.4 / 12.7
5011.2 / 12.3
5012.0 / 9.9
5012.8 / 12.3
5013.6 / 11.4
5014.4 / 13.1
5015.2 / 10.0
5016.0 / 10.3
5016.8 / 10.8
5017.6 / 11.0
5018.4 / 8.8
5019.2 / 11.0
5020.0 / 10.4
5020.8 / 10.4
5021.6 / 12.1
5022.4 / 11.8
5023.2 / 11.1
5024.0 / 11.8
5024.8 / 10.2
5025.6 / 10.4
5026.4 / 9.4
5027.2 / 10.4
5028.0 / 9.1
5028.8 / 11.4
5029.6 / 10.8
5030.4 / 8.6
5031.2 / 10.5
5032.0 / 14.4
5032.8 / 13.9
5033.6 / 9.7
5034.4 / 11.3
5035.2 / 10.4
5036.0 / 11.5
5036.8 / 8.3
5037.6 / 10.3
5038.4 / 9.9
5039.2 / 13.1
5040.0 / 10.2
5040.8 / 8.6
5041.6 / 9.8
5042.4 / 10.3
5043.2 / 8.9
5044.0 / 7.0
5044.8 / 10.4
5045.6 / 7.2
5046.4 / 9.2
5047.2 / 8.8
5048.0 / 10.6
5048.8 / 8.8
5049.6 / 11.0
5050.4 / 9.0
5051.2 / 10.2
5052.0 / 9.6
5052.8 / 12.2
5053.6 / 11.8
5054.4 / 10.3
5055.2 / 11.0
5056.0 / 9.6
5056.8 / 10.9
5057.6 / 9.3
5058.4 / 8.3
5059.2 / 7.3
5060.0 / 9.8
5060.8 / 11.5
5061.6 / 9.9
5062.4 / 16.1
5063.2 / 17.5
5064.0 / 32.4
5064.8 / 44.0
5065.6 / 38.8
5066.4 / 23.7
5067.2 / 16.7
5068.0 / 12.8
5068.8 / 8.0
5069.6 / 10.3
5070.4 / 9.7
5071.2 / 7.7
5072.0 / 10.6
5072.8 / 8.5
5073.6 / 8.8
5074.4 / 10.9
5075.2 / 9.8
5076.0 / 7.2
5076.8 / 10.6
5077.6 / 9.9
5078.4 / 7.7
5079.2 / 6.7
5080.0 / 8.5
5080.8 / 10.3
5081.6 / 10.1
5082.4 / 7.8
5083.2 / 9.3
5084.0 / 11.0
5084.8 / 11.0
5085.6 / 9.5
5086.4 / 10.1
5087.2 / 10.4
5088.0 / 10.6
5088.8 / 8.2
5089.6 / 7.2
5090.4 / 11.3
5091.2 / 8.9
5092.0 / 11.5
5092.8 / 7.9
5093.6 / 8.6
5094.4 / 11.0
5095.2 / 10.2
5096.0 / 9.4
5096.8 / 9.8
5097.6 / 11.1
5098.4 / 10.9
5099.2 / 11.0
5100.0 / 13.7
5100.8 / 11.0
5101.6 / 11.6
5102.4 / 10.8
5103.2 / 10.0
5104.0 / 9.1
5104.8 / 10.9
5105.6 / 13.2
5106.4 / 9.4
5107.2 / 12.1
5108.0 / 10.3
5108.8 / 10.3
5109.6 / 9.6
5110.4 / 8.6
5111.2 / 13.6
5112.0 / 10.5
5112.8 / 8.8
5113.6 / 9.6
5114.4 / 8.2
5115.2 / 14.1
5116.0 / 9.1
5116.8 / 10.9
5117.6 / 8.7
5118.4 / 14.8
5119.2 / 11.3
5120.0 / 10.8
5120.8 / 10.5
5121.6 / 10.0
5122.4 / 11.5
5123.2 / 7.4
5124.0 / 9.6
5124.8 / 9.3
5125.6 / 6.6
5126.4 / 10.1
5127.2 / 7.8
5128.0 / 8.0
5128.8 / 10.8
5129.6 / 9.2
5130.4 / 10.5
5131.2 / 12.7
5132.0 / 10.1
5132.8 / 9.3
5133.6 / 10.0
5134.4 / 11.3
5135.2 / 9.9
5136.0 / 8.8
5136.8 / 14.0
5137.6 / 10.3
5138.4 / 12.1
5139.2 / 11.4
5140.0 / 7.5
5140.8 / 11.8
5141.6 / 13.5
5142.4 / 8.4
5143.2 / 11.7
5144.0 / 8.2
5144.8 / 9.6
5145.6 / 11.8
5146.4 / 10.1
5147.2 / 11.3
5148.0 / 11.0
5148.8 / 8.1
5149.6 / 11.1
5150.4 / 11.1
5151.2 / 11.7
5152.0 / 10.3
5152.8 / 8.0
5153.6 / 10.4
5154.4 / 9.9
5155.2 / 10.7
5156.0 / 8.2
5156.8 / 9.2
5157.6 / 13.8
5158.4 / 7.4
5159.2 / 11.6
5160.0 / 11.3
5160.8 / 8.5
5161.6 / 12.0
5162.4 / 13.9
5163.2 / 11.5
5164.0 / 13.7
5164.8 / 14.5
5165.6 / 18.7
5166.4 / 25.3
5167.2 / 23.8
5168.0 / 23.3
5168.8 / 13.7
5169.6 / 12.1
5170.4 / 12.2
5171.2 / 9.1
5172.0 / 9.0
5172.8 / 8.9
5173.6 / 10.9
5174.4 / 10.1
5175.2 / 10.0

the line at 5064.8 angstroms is H-beta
